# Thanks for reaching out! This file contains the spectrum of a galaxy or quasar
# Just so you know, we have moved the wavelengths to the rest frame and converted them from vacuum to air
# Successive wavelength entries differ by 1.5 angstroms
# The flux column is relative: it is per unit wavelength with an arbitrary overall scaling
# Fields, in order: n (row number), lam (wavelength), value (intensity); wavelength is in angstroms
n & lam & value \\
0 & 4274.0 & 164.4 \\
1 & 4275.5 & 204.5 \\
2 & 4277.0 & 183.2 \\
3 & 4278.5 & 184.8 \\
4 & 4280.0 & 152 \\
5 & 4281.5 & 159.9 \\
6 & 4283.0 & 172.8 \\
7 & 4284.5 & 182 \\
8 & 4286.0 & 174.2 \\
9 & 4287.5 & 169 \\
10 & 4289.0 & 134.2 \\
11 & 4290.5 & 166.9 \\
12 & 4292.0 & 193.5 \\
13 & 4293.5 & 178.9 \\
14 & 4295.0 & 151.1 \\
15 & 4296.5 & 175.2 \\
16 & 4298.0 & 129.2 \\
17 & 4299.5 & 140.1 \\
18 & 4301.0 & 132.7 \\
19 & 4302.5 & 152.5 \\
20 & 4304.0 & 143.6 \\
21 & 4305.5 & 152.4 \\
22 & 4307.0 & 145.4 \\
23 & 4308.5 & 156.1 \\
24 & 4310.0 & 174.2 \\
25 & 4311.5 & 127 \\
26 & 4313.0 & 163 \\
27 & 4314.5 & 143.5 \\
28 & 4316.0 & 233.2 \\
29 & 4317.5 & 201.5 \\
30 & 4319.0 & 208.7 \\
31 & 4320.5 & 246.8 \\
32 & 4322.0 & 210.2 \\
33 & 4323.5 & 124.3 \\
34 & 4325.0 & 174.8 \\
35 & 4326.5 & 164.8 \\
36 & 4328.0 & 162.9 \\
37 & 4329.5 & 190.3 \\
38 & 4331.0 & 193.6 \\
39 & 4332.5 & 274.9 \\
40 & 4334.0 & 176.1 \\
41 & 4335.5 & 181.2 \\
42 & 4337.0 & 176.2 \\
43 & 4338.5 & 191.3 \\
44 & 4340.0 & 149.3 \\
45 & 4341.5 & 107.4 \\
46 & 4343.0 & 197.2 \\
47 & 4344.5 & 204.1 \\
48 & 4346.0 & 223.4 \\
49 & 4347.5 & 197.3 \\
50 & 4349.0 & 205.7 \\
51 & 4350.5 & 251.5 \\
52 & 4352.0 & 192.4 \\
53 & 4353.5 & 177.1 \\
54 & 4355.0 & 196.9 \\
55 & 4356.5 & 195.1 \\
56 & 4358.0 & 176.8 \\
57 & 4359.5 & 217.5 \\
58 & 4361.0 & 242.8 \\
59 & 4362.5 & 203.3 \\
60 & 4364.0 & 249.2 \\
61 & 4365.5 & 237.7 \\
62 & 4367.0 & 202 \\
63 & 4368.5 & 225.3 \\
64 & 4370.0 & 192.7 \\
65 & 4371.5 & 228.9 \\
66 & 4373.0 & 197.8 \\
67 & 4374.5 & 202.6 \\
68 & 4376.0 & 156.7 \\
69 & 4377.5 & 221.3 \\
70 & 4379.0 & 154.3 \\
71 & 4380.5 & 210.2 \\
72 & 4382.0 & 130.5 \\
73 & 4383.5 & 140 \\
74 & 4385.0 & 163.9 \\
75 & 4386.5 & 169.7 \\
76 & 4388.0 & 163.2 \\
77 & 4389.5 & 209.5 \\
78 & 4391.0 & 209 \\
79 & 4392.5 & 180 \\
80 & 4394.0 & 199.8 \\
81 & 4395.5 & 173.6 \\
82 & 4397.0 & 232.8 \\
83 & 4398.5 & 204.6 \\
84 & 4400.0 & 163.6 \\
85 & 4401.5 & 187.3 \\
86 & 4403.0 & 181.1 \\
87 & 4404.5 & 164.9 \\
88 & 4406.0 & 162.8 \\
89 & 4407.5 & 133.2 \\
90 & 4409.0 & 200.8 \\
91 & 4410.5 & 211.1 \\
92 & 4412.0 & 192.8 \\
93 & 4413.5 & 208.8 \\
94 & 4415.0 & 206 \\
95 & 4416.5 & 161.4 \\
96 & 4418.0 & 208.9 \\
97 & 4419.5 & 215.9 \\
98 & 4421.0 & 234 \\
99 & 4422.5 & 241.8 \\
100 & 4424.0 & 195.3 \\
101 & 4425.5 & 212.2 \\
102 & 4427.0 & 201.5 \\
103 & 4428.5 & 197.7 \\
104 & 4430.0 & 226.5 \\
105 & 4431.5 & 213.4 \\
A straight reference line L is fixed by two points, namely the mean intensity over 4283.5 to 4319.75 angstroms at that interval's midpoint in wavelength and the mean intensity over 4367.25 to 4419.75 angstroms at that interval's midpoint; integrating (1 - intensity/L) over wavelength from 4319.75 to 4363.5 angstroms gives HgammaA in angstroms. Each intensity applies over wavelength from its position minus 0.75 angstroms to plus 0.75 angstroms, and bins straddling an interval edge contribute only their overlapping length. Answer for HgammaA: -4.9 angstroms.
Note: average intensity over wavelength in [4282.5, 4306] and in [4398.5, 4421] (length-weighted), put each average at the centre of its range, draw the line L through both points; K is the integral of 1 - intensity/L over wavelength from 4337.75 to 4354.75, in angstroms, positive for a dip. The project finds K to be -1.8 angstroms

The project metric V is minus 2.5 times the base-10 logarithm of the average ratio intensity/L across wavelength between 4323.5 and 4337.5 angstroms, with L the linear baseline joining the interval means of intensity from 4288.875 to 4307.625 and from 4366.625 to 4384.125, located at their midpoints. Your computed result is -0.10 mag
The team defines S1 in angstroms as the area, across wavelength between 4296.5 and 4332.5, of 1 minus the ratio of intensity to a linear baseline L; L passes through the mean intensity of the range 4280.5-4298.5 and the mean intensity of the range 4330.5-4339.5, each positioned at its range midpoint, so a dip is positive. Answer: 2.6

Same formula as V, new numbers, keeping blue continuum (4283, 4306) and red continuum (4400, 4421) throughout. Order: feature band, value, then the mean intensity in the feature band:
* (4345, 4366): -0.21 mag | 212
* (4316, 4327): -0.17 mag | 194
